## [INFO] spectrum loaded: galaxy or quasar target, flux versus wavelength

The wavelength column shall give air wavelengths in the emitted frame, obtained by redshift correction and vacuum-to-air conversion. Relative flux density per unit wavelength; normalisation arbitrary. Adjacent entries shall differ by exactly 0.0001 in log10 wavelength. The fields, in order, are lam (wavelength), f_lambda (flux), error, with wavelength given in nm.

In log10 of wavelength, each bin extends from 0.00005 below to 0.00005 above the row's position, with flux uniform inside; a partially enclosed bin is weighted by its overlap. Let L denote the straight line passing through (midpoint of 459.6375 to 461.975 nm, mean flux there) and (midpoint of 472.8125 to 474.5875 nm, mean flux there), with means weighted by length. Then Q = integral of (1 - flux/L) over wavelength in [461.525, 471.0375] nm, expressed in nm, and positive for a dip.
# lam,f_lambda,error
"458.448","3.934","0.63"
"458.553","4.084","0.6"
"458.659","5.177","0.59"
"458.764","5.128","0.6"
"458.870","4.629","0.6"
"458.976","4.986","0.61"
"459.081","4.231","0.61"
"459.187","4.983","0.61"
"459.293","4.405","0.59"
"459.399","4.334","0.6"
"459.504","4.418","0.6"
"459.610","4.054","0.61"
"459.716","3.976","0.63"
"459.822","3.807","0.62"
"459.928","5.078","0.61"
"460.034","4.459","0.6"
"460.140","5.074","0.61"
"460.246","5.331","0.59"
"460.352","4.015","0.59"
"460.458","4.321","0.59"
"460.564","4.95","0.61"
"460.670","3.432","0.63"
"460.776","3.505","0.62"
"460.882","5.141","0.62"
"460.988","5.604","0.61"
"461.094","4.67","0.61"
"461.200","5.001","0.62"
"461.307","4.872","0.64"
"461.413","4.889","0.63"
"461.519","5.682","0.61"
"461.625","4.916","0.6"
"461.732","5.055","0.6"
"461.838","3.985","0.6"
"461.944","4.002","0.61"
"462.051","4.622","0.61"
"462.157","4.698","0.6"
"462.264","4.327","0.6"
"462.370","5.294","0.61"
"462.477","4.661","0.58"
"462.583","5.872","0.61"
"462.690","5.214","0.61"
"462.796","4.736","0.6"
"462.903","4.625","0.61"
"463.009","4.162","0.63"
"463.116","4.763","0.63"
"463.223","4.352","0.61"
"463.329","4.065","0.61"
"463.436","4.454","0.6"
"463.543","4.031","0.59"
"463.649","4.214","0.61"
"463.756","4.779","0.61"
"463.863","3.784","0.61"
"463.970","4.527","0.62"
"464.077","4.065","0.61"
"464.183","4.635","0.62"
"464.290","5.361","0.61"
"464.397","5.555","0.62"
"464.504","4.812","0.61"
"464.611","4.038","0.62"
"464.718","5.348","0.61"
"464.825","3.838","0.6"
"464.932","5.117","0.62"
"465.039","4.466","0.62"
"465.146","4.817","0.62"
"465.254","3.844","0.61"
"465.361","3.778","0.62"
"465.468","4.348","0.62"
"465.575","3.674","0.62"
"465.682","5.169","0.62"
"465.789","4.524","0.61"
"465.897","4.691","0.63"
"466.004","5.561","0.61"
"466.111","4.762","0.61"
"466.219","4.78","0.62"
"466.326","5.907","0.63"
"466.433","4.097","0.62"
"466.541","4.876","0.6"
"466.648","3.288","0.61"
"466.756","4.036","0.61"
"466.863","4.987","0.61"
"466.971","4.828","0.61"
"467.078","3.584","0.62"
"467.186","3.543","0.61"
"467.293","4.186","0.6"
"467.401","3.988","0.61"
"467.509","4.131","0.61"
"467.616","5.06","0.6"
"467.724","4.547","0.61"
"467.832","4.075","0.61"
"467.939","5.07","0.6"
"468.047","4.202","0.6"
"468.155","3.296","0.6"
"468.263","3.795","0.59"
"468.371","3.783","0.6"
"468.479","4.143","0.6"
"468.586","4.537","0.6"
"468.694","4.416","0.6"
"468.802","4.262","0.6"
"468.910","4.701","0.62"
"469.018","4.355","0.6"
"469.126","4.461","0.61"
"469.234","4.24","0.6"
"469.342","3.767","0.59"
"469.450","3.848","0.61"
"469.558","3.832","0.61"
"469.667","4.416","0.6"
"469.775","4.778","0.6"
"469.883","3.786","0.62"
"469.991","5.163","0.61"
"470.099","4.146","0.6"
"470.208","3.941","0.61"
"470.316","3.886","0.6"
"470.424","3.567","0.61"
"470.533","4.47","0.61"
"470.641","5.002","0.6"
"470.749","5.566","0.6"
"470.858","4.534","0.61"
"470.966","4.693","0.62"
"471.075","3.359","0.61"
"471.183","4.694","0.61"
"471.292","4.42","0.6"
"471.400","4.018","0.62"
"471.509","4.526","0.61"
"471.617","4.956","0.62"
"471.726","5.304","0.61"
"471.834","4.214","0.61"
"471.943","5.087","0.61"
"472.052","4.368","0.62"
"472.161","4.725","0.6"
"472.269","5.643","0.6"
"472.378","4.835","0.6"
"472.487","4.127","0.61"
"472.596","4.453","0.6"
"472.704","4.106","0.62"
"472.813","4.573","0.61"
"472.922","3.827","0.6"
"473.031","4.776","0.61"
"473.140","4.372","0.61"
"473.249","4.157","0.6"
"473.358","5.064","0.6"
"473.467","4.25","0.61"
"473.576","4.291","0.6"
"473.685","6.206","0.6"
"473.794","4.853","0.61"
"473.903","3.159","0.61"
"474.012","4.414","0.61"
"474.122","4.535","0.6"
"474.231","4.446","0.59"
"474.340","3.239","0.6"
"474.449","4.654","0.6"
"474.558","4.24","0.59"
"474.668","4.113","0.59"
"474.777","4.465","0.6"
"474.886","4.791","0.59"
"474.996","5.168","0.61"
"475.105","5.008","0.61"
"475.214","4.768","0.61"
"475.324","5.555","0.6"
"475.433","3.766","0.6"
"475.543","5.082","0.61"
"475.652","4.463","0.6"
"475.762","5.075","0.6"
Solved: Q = 0.16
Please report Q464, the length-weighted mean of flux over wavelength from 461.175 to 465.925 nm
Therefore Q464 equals 4.61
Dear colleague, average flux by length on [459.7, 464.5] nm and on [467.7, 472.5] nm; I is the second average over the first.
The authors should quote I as 0.9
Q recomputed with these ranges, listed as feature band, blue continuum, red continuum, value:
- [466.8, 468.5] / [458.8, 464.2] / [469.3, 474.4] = 0.11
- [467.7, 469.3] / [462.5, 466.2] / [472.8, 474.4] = 0.09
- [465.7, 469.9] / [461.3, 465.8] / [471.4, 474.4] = 0.20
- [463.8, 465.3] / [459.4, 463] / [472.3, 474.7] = 0.00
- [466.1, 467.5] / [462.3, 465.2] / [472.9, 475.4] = 0.08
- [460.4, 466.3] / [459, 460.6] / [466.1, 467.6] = -0.27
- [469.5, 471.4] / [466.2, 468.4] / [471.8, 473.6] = 0.03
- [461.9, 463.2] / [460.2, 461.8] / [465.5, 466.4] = 0.01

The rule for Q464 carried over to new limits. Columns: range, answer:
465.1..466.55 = 4.62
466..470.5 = 4.29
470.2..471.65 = 4.41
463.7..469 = 4.44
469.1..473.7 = 4.46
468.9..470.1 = 4.28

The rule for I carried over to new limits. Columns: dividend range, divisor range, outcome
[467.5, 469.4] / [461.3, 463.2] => 0.89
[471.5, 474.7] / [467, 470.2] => 1.07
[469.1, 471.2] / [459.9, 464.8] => 0.92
